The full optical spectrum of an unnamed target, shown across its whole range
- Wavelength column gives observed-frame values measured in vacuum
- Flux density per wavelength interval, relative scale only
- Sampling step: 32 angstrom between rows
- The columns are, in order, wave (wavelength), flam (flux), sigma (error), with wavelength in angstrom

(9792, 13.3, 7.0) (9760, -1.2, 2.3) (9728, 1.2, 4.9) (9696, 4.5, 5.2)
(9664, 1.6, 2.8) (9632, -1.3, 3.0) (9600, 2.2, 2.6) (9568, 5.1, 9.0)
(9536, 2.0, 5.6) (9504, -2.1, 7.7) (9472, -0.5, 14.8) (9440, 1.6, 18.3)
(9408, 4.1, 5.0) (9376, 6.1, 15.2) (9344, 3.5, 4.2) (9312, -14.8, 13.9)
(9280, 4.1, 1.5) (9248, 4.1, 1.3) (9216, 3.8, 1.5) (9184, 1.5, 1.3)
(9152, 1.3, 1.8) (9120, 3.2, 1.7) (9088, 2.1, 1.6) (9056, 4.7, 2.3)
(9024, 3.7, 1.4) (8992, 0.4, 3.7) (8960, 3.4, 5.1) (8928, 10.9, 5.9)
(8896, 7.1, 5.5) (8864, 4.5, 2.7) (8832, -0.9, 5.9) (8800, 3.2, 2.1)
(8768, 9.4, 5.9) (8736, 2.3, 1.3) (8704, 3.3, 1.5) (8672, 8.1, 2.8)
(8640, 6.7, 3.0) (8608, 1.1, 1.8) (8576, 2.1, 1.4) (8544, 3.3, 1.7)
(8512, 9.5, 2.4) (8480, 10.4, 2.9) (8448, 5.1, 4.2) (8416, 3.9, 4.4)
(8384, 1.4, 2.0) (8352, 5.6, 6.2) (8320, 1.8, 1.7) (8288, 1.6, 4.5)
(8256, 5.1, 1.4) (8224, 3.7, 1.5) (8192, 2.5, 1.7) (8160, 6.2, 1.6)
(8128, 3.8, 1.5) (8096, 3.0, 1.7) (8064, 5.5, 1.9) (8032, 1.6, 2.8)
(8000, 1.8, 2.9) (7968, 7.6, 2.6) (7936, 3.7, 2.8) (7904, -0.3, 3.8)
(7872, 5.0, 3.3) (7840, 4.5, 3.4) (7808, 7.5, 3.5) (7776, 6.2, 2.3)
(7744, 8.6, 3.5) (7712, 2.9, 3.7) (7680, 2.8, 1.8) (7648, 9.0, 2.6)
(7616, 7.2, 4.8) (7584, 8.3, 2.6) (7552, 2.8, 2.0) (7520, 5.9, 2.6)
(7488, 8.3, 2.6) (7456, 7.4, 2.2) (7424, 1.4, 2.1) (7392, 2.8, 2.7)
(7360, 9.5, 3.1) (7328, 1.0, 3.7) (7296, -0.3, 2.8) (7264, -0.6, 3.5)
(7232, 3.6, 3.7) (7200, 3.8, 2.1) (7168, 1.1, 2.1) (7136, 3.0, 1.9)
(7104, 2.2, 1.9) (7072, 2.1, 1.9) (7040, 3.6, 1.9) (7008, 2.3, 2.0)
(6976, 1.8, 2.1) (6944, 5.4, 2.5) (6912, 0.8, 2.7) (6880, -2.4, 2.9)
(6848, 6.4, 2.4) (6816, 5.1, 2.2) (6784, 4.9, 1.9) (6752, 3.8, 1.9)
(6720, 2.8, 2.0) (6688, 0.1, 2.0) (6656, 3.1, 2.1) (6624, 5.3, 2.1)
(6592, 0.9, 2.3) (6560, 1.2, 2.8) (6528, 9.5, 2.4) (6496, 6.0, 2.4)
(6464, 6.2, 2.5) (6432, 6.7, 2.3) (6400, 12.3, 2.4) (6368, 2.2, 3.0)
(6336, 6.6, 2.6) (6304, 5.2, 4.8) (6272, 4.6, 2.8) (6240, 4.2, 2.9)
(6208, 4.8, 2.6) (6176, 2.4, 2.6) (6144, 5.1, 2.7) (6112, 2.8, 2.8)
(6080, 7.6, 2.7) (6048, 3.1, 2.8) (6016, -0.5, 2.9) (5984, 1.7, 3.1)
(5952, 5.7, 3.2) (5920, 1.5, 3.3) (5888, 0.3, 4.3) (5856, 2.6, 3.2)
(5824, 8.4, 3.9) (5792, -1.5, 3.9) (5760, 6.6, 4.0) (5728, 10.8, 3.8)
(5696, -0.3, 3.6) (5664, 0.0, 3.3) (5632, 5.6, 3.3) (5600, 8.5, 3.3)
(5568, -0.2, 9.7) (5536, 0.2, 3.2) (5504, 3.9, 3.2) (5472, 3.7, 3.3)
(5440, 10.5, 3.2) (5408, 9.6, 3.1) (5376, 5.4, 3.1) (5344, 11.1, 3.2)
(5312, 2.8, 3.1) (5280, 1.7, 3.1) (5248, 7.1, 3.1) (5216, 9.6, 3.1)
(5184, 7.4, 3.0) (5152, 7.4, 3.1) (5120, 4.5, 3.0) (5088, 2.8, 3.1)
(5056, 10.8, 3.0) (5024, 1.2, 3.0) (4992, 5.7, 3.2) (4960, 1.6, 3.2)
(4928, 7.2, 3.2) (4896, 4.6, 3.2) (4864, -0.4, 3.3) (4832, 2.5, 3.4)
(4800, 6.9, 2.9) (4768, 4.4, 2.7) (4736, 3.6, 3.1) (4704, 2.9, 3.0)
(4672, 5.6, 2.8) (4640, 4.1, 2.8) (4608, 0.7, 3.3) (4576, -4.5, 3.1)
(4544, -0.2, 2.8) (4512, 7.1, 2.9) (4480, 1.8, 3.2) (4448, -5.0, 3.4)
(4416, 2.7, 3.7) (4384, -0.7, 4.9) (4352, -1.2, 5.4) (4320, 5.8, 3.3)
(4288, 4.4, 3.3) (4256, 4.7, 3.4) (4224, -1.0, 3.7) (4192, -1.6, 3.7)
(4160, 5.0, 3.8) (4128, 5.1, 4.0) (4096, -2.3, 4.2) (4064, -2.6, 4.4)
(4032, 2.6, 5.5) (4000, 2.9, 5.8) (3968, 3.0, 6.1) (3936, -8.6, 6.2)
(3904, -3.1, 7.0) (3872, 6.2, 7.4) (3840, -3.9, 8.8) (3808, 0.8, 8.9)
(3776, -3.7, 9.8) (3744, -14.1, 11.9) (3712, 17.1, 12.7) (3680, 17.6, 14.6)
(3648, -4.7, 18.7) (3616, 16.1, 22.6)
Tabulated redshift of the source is 0.29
